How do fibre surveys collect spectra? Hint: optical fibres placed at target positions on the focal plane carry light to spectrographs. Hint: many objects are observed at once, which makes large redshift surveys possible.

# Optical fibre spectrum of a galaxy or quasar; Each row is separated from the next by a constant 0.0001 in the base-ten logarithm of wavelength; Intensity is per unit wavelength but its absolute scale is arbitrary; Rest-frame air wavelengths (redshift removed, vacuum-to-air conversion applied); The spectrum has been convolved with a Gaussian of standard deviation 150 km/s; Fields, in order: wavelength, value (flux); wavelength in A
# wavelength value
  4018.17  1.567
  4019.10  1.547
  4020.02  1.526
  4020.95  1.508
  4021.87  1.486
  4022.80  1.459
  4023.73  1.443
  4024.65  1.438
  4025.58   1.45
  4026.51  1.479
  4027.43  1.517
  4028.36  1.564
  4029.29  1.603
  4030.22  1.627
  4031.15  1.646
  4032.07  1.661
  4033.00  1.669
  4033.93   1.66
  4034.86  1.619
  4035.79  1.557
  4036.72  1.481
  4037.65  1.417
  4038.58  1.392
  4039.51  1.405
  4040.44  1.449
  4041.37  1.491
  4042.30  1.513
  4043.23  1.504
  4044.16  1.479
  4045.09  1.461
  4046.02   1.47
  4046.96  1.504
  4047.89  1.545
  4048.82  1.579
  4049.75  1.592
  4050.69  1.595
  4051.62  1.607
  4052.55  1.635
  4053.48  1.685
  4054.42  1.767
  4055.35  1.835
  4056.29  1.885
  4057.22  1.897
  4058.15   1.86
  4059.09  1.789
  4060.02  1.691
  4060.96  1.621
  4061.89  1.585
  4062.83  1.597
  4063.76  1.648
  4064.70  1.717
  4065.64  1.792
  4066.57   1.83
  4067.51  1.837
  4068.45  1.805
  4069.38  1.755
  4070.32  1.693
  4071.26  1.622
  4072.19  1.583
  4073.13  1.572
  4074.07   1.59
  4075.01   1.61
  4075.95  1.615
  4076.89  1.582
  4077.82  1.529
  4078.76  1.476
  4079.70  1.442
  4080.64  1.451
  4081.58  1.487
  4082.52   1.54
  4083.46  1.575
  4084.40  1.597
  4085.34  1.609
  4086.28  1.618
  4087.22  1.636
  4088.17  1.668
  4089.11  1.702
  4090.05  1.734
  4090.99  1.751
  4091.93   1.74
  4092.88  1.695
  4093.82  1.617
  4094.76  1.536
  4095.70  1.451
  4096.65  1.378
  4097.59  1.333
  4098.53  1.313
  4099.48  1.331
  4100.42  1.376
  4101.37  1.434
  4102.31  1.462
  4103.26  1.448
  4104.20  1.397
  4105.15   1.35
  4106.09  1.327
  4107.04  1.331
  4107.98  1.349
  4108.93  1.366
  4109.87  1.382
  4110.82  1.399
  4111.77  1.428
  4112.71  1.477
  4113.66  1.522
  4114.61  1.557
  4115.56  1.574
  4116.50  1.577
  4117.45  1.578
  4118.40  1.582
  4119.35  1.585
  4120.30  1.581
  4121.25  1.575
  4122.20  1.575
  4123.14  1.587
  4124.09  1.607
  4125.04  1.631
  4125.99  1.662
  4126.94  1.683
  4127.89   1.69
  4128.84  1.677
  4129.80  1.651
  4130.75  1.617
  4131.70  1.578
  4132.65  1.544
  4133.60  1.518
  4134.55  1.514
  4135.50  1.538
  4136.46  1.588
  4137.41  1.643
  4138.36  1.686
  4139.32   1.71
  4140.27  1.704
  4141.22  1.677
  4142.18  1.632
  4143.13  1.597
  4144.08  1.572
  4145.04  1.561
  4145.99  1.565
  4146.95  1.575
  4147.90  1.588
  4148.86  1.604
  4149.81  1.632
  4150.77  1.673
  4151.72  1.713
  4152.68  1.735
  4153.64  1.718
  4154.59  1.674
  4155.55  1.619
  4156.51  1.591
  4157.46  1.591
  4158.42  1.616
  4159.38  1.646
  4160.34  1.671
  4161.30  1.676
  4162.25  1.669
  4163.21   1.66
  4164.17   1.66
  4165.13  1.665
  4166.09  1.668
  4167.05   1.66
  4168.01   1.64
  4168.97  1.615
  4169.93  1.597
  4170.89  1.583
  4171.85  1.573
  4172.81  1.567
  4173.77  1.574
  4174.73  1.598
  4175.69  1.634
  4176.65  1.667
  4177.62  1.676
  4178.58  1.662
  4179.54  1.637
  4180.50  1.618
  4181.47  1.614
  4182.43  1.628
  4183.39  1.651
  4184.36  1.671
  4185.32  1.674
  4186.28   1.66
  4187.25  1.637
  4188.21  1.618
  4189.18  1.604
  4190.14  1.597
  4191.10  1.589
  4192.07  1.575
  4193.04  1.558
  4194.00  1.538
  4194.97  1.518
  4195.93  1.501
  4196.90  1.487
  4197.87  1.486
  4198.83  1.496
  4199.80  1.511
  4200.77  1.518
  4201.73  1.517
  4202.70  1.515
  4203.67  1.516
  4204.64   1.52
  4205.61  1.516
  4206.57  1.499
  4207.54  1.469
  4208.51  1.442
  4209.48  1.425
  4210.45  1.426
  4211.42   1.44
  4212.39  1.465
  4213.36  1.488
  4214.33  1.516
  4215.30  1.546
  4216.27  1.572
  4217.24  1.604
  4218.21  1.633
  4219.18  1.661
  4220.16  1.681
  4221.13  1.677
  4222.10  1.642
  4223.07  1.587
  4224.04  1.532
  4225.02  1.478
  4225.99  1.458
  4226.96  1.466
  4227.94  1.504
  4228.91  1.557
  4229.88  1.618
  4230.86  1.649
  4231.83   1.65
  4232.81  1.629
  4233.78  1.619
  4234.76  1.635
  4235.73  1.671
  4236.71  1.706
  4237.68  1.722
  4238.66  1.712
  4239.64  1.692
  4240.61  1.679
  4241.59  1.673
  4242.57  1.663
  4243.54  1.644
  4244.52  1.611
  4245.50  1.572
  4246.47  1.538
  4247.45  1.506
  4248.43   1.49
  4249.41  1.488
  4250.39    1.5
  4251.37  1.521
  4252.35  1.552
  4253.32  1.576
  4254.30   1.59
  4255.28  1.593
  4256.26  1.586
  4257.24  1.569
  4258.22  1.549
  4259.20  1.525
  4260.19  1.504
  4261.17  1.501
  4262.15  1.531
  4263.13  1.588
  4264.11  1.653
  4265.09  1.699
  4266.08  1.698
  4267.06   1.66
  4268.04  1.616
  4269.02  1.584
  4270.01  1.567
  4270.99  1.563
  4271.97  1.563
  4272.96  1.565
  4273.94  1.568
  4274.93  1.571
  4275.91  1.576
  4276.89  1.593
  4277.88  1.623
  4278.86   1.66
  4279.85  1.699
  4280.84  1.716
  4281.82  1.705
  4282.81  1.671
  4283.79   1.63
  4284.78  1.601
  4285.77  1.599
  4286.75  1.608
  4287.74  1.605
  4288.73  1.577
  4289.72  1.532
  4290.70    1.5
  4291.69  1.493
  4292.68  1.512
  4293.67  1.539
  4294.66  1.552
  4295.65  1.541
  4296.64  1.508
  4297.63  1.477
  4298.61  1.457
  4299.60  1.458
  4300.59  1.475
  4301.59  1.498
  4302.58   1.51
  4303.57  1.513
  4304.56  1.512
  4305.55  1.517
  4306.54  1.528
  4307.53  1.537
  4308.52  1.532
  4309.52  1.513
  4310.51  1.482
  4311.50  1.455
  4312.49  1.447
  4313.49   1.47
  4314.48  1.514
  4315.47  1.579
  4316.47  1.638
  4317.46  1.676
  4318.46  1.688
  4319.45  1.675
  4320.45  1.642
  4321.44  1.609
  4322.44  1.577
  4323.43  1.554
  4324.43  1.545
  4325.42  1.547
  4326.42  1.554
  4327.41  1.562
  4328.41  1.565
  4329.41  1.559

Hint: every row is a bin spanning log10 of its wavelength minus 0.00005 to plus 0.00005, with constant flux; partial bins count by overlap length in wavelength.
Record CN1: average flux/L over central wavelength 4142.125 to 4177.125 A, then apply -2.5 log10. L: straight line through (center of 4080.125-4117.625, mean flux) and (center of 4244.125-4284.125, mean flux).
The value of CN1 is -0.066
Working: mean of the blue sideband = 1.5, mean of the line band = 1.63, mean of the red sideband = 1.59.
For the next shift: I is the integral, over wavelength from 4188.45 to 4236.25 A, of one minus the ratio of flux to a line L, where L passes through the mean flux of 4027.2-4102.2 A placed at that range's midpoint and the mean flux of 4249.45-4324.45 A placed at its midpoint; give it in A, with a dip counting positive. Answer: 0.9 A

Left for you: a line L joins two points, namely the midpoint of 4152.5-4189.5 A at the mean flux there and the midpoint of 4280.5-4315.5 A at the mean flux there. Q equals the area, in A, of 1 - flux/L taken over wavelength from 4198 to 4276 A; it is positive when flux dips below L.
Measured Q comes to 0.7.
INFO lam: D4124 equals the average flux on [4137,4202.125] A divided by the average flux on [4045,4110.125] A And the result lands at 1.0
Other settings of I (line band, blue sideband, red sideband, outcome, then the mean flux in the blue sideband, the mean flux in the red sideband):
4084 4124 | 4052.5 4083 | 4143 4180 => 3.4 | 1.67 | 1.63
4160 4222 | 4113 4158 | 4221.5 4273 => 0.8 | 1.61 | 1.59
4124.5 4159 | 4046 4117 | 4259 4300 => -1.0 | 1.58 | 1.58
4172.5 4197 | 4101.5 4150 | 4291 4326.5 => -1.0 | 1.55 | 1.54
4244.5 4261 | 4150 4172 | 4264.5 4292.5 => 0.8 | 1.65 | 1.61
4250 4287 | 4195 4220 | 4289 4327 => -1.7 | 1.51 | 1.54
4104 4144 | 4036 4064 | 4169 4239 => 0.8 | 1.6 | 1.58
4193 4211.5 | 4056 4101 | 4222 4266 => 1.2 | 1.62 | 1.59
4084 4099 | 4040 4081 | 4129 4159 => 0.4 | 1.63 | 1.62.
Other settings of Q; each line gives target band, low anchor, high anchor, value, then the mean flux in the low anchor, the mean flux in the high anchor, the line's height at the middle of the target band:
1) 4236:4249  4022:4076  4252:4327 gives -0.45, 1.61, 1.57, 1.58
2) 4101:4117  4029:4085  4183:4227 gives 1.56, 1.61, 1.55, 1.59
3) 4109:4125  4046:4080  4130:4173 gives 1.03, 1.66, 1.63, 1.64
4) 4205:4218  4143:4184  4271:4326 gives 0.89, 1.63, 1.56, 1.61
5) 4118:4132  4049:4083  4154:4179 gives 0.21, 1.66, 1.63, 1.64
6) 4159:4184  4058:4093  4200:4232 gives -1.00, 1.65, 1.54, 1.57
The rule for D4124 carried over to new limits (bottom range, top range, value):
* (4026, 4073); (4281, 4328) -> 0.96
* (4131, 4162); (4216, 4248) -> 0.99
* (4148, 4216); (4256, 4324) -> 0.99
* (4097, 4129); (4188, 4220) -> 1.02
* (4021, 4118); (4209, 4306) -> 1.01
